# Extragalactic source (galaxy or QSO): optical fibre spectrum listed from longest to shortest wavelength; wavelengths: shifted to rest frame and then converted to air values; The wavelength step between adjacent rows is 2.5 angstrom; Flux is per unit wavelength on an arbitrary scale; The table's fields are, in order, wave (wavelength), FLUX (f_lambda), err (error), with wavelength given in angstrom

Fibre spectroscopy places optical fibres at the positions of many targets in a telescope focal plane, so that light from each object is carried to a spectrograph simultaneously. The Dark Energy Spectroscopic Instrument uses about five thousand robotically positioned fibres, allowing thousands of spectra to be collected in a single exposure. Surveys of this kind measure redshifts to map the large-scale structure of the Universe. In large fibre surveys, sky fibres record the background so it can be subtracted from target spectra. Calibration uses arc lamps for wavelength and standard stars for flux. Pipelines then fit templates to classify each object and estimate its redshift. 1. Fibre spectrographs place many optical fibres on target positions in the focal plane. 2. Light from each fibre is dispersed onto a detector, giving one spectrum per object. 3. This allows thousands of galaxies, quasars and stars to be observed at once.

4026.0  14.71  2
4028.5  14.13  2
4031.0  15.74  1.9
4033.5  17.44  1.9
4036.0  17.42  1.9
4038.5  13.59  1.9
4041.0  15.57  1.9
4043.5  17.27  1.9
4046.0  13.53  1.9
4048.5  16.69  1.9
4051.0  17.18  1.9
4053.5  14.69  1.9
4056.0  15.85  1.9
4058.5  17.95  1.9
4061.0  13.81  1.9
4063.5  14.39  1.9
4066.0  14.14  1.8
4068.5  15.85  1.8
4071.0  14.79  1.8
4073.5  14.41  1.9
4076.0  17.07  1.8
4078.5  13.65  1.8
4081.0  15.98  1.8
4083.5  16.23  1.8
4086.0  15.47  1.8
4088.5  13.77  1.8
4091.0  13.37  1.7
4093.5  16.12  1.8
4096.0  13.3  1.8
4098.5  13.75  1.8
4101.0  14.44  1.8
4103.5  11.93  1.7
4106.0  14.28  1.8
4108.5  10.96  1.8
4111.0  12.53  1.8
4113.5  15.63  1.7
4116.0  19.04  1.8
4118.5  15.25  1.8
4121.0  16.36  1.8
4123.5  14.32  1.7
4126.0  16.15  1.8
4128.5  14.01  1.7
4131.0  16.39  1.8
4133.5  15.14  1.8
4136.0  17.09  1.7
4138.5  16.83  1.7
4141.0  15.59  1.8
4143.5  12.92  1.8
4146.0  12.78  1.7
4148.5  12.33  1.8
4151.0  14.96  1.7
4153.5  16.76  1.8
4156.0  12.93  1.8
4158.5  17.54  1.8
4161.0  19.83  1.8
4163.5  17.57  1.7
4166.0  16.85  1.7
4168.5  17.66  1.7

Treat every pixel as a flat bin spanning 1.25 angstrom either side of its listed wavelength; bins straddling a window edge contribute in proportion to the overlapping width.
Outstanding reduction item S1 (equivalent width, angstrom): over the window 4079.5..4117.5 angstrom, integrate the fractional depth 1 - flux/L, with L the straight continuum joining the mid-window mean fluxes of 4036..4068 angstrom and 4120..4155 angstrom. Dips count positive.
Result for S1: 2.0 angstrom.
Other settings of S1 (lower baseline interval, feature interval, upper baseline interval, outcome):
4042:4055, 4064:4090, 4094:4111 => -1.2 angstrom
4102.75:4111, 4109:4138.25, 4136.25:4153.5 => -4.7 angstrom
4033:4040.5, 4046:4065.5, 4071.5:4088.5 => 0.1 angstrom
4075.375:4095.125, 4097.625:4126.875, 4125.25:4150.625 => 0.9 angstrom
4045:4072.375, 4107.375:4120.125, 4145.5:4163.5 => 0.6 angstrom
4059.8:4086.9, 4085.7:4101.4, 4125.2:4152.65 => 0.8 angstrom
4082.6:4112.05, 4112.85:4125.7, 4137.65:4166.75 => -1.5 angstrom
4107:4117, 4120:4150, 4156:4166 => 1.6 angstrom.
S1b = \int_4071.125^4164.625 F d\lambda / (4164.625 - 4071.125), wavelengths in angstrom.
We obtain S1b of 15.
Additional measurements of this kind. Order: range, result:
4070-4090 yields 15.2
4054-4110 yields 14.6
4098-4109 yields 13.2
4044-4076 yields 15.4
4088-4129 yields 14.4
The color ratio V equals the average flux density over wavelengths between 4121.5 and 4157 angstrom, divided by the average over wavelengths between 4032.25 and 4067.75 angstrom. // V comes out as 1.0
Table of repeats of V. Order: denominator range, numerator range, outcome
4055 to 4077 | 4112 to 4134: 1.03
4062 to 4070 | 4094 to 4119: 0.96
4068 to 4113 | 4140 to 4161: 1.03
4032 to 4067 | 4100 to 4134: 0.94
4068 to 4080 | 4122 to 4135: 1.01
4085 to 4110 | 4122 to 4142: 1.15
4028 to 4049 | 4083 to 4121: 0.92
